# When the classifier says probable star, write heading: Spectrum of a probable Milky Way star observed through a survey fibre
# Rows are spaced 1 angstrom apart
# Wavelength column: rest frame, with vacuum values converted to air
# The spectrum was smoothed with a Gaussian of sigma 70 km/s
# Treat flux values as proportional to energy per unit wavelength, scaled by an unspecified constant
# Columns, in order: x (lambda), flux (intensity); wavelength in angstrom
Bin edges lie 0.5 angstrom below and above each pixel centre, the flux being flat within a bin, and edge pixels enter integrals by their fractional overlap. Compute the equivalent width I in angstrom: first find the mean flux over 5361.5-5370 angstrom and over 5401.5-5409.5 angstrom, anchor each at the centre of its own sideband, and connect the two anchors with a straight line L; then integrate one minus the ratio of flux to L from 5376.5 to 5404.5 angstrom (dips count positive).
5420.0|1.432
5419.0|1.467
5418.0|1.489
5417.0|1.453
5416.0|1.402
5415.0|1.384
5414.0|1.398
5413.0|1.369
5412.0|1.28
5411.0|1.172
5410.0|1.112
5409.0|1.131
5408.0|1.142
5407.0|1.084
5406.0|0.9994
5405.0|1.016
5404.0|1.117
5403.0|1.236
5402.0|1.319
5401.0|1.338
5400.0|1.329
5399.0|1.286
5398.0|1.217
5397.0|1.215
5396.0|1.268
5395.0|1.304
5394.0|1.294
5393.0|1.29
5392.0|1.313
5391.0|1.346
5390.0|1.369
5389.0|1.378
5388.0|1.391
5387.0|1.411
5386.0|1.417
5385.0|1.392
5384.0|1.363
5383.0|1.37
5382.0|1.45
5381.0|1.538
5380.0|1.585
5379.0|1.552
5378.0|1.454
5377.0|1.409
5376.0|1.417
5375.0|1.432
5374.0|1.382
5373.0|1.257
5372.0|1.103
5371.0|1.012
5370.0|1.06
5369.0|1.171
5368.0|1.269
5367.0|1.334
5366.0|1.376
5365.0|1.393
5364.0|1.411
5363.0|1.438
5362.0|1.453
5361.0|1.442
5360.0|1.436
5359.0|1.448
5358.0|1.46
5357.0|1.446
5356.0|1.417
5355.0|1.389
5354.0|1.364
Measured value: -3.4 angstrom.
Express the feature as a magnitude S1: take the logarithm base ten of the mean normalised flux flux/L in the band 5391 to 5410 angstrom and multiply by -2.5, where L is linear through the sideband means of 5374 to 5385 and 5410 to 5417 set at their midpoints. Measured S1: 0.132 mag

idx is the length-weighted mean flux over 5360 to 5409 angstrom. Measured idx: 1.31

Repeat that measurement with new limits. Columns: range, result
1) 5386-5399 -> 1.32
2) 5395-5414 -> 1.21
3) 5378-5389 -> 1.44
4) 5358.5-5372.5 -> 1.31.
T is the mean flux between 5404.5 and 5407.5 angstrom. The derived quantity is 1.03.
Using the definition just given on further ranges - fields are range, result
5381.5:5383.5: 1.41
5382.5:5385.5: 1.38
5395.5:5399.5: 1.25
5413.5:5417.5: 1.41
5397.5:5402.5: 1.3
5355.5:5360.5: 1.44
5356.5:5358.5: 1.45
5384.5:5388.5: 1.4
